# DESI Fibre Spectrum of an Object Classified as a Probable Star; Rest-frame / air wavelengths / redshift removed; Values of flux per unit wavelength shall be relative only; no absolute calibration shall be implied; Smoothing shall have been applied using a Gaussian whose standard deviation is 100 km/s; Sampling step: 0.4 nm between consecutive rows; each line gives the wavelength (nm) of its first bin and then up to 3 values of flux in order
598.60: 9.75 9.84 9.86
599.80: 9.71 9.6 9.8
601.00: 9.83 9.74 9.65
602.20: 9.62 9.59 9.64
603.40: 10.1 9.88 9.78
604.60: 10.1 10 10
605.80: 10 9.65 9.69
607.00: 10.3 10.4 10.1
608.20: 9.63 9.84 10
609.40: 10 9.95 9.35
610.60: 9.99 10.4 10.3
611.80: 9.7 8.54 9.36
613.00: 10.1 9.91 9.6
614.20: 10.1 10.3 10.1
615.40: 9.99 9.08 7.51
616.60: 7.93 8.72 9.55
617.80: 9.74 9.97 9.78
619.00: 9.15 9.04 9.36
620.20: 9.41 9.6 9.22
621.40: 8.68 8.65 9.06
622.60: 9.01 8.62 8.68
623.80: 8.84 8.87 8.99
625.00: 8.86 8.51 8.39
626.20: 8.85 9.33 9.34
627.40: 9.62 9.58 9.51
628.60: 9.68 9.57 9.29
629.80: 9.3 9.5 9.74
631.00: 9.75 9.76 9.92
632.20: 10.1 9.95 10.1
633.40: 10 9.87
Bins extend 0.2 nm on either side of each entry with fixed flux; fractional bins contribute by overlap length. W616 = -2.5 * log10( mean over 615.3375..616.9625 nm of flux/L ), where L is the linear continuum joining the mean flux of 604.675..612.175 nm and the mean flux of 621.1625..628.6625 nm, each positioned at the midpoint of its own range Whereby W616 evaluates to 0.12 mag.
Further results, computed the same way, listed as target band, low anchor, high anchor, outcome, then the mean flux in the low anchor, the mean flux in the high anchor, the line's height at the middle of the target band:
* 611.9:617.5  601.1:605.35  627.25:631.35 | 0.04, 9.82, 9.56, 9.7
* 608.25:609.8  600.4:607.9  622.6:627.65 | -0.03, 9.89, 8.92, 9.66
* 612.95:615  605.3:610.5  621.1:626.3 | -0.06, 9.92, 8.78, 9.48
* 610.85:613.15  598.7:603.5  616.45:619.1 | -0.03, 9.74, 9.29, 9.45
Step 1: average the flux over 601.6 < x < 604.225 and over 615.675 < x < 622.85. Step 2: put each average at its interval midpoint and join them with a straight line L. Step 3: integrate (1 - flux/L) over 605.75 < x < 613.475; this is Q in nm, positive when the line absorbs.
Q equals -0.31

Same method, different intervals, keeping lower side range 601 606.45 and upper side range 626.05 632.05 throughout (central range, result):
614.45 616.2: 0.02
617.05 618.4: 0.00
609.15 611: -0.03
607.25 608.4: -0.03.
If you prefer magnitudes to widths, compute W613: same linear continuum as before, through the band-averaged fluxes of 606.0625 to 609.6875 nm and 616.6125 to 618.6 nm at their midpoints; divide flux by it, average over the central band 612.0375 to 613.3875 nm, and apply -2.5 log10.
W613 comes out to 0.03 mag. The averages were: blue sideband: 9.96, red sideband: 9.38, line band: 9.44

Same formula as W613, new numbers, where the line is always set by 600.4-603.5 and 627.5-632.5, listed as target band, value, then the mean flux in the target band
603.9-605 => -0.02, 9.95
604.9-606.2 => -0.02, 9.95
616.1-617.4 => 0.16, 8.33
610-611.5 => -0.03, 9.99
